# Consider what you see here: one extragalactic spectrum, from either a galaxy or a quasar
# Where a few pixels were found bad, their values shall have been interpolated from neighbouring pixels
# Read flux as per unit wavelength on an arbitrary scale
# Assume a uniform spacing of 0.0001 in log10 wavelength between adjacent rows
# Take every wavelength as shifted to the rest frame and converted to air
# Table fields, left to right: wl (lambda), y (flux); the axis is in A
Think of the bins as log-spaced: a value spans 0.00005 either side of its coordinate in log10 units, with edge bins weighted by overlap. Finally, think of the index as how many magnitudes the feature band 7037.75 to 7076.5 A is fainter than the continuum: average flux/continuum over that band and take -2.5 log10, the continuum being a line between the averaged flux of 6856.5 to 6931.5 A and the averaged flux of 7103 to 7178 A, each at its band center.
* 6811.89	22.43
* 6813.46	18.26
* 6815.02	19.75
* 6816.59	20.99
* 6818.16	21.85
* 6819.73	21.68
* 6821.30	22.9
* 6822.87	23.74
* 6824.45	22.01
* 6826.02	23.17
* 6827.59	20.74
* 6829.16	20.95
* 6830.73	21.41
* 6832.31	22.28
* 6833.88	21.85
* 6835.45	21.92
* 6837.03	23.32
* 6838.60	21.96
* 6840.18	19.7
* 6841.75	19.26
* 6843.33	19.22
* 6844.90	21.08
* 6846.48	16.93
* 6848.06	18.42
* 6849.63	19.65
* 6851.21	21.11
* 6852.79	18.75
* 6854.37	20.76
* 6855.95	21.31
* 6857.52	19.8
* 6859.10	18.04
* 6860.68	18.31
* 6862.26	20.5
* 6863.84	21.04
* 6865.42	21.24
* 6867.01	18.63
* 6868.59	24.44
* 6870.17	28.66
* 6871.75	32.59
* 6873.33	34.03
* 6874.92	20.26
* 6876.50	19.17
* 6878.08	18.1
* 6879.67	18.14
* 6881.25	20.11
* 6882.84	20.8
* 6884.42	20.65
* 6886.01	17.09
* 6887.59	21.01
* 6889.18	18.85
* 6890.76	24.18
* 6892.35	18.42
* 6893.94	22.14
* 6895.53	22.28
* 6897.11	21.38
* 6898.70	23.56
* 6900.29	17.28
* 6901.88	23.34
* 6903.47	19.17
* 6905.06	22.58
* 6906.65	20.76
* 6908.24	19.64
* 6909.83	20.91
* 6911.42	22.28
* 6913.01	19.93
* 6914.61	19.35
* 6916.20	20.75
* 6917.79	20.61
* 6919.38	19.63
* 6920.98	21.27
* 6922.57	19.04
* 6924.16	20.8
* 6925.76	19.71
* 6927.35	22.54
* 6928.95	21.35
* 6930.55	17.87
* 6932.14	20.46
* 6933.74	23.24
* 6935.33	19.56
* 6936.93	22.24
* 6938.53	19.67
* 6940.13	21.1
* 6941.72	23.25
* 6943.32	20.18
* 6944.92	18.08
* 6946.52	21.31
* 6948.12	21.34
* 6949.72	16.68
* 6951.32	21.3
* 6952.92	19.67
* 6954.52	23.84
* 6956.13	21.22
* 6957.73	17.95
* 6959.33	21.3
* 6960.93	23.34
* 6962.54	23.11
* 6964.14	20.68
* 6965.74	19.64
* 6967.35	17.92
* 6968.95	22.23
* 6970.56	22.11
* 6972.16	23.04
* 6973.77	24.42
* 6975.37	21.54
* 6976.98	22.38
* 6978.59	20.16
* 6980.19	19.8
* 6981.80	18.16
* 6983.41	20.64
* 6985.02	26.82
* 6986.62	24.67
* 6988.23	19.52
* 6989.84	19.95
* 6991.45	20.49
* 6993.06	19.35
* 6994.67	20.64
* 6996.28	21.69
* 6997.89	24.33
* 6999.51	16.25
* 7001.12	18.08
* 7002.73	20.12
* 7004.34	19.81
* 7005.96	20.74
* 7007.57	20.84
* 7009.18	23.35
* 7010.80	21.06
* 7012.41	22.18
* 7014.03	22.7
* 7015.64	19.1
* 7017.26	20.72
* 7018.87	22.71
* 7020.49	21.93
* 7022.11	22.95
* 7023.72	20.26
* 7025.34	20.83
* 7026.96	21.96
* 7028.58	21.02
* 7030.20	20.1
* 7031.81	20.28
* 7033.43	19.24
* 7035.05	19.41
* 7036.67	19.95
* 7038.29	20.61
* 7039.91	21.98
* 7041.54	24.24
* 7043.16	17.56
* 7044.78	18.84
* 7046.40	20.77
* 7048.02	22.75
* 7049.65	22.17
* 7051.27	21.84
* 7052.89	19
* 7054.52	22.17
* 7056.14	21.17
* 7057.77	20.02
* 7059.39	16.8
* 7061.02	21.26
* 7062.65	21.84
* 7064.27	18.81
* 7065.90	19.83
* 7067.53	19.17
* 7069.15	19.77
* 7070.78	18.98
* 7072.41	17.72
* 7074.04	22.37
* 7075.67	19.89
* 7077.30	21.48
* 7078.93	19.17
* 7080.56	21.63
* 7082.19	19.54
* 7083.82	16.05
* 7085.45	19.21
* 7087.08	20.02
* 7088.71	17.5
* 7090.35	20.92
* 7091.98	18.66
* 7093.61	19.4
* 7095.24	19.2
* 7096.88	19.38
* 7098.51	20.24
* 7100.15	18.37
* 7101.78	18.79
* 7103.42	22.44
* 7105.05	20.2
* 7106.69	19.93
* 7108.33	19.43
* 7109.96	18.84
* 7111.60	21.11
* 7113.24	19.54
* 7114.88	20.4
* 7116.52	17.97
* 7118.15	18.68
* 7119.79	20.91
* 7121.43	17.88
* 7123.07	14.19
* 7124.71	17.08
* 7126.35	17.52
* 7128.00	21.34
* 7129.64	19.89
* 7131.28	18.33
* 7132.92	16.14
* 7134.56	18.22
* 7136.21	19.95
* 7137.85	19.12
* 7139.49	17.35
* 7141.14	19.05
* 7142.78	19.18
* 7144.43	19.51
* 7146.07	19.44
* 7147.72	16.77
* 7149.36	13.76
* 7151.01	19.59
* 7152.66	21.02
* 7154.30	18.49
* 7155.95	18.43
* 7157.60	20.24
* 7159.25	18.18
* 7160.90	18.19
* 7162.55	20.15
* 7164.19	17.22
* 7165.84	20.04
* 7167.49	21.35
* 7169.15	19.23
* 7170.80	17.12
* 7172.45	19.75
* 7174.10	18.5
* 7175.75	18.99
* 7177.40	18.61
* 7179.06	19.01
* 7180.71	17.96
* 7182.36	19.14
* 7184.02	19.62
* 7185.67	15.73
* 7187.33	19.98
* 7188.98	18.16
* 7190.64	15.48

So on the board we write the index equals -0.04 mag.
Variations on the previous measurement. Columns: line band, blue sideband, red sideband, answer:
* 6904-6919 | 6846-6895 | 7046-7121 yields 0.009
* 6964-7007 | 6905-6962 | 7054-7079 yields -0.027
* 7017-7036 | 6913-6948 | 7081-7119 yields -0.055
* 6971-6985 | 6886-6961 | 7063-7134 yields -0.069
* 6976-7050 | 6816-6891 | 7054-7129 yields -0.045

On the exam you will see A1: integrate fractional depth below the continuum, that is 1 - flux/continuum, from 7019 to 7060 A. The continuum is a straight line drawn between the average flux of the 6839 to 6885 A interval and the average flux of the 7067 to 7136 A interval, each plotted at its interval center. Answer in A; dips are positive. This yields -2.2 A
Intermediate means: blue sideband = 21.1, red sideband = 19.2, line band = 20.8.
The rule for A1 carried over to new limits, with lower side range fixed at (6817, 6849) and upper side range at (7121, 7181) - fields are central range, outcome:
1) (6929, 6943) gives -0.4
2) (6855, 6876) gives -2.0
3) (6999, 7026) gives -1.6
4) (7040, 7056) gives -1.4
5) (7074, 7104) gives -0.8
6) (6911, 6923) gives 0.1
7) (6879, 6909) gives 0.1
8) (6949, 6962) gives -0.4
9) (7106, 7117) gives -0.4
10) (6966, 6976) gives -0.8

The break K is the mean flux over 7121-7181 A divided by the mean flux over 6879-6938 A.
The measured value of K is 0.90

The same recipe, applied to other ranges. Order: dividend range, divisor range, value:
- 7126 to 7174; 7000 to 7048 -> 0.90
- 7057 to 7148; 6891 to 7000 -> 0.92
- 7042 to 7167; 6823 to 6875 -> 0.89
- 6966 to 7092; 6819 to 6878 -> 0.96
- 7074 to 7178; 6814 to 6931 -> 0.90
